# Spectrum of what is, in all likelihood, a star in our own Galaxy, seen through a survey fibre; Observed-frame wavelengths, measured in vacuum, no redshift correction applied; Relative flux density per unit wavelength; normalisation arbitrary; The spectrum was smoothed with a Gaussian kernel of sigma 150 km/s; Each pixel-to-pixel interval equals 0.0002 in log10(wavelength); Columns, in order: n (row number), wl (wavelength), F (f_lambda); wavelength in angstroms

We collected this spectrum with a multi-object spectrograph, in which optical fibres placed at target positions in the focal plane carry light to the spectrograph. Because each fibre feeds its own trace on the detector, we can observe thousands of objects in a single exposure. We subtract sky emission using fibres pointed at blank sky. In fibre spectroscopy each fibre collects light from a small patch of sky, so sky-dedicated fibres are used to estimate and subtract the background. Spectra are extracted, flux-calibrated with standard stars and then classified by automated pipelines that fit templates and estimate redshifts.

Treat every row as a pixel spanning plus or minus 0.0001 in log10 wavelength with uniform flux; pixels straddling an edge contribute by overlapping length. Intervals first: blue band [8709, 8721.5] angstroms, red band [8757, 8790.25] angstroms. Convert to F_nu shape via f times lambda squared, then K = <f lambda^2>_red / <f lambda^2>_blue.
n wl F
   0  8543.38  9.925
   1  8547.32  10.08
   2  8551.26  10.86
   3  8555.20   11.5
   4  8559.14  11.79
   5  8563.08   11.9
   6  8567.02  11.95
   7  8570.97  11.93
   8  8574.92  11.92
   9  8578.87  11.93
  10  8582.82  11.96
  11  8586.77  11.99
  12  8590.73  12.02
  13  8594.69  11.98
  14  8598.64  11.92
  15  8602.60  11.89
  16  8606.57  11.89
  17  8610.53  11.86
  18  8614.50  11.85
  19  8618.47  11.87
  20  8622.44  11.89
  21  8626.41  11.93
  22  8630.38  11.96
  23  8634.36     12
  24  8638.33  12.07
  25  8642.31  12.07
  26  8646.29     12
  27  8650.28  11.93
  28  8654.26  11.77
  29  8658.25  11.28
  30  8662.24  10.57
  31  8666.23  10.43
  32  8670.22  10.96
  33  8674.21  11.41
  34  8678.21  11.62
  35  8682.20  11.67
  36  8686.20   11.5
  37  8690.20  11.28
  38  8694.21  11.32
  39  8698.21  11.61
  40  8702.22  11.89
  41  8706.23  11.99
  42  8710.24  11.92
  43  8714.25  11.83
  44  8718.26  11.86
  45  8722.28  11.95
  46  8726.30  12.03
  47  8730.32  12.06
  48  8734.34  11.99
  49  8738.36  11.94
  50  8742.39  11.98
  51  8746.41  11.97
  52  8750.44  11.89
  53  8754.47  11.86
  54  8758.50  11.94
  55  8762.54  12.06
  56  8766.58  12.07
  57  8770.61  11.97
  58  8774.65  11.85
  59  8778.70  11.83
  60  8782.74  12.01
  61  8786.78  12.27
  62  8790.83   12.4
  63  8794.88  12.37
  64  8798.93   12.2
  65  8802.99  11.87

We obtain 1.03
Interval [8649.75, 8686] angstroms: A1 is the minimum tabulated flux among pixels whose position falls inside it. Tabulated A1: 10.43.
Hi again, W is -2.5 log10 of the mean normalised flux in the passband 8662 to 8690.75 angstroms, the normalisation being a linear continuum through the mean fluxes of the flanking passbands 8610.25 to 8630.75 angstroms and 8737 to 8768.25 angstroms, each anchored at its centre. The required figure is 0.07 mag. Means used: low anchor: 11.9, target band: 11.2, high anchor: 12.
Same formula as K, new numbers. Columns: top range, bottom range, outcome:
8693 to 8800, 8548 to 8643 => 1.05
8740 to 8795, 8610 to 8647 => 1.04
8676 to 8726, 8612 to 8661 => 1.00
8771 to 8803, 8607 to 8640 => 1.05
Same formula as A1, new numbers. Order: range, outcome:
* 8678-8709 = 11.28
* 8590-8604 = 11.89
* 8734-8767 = 11.86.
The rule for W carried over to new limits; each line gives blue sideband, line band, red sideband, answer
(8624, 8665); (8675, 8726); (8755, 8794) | 0.015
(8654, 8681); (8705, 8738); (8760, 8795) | -0.033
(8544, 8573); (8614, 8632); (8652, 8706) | -0.051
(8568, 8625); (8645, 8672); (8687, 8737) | 0.056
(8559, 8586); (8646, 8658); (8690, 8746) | 0.009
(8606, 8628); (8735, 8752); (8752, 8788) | 0.001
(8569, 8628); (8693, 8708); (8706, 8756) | 0.020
